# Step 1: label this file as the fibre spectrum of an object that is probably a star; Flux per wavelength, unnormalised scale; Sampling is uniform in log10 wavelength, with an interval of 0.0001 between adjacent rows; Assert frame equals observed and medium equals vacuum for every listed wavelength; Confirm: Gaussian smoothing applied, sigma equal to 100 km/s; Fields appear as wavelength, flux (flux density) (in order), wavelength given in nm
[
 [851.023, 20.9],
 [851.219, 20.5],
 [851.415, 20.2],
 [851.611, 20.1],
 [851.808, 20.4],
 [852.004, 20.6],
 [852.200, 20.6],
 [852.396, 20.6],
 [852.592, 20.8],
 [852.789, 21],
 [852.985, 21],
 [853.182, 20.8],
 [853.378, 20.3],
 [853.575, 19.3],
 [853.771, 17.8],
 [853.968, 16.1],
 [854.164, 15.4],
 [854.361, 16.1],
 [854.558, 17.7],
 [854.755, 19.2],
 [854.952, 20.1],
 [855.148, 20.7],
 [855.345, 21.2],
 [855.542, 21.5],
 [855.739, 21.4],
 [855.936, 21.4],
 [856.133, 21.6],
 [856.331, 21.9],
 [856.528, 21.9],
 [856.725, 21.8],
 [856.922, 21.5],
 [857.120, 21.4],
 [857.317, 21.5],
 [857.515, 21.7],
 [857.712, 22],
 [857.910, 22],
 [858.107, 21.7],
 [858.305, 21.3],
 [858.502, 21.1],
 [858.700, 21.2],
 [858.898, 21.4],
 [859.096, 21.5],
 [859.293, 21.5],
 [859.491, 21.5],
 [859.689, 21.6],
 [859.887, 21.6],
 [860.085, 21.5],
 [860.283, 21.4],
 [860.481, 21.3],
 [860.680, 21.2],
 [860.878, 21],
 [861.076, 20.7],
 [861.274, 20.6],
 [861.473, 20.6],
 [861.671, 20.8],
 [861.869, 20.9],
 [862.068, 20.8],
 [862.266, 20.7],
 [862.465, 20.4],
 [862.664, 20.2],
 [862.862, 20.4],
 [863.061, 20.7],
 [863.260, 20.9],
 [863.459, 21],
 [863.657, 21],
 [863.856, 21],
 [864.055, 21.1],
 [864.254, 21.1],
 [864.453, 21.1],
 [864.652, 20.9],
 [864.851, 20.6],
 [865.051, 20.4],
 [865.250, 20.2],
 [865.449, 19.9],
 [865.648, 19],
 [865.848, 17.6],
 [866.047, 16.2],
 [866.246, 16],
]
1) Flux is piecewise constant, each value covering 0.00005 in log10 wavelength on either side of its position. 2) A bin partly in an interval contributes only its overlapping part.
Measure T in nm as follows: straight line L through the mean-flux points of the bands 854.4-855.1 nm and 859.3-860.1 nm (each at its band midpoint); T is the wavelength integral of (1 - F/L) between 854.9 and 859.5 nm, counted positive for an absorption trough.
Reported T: -0.29 nm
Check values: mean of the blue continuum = 18.9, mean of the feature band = 21.5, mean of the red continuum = 21.5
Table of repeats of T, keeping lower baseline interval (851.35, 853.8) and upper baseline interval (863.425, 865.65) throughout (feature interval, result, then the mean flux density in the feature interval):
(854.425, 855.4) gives 0.039 nm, 19.6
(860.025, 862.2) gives -0.041 nm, 21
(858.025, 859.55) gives -0.066 nm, 21.4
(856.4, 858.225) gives -0.111 nm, 21.7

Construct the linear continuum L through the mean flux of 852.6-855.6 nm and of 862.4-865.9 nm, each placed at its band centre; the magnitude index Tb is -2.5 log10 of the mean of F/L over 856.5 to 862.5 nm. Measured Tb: -0.07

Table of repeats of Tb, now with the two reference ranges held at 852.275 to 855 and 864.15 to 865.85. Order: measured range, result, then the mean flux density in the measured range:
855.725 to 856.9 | -0.13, 21.7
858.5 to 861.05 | -0.09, 21.4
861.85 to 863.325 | -0.03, 20.6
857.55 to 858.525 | -0.12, 21.7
